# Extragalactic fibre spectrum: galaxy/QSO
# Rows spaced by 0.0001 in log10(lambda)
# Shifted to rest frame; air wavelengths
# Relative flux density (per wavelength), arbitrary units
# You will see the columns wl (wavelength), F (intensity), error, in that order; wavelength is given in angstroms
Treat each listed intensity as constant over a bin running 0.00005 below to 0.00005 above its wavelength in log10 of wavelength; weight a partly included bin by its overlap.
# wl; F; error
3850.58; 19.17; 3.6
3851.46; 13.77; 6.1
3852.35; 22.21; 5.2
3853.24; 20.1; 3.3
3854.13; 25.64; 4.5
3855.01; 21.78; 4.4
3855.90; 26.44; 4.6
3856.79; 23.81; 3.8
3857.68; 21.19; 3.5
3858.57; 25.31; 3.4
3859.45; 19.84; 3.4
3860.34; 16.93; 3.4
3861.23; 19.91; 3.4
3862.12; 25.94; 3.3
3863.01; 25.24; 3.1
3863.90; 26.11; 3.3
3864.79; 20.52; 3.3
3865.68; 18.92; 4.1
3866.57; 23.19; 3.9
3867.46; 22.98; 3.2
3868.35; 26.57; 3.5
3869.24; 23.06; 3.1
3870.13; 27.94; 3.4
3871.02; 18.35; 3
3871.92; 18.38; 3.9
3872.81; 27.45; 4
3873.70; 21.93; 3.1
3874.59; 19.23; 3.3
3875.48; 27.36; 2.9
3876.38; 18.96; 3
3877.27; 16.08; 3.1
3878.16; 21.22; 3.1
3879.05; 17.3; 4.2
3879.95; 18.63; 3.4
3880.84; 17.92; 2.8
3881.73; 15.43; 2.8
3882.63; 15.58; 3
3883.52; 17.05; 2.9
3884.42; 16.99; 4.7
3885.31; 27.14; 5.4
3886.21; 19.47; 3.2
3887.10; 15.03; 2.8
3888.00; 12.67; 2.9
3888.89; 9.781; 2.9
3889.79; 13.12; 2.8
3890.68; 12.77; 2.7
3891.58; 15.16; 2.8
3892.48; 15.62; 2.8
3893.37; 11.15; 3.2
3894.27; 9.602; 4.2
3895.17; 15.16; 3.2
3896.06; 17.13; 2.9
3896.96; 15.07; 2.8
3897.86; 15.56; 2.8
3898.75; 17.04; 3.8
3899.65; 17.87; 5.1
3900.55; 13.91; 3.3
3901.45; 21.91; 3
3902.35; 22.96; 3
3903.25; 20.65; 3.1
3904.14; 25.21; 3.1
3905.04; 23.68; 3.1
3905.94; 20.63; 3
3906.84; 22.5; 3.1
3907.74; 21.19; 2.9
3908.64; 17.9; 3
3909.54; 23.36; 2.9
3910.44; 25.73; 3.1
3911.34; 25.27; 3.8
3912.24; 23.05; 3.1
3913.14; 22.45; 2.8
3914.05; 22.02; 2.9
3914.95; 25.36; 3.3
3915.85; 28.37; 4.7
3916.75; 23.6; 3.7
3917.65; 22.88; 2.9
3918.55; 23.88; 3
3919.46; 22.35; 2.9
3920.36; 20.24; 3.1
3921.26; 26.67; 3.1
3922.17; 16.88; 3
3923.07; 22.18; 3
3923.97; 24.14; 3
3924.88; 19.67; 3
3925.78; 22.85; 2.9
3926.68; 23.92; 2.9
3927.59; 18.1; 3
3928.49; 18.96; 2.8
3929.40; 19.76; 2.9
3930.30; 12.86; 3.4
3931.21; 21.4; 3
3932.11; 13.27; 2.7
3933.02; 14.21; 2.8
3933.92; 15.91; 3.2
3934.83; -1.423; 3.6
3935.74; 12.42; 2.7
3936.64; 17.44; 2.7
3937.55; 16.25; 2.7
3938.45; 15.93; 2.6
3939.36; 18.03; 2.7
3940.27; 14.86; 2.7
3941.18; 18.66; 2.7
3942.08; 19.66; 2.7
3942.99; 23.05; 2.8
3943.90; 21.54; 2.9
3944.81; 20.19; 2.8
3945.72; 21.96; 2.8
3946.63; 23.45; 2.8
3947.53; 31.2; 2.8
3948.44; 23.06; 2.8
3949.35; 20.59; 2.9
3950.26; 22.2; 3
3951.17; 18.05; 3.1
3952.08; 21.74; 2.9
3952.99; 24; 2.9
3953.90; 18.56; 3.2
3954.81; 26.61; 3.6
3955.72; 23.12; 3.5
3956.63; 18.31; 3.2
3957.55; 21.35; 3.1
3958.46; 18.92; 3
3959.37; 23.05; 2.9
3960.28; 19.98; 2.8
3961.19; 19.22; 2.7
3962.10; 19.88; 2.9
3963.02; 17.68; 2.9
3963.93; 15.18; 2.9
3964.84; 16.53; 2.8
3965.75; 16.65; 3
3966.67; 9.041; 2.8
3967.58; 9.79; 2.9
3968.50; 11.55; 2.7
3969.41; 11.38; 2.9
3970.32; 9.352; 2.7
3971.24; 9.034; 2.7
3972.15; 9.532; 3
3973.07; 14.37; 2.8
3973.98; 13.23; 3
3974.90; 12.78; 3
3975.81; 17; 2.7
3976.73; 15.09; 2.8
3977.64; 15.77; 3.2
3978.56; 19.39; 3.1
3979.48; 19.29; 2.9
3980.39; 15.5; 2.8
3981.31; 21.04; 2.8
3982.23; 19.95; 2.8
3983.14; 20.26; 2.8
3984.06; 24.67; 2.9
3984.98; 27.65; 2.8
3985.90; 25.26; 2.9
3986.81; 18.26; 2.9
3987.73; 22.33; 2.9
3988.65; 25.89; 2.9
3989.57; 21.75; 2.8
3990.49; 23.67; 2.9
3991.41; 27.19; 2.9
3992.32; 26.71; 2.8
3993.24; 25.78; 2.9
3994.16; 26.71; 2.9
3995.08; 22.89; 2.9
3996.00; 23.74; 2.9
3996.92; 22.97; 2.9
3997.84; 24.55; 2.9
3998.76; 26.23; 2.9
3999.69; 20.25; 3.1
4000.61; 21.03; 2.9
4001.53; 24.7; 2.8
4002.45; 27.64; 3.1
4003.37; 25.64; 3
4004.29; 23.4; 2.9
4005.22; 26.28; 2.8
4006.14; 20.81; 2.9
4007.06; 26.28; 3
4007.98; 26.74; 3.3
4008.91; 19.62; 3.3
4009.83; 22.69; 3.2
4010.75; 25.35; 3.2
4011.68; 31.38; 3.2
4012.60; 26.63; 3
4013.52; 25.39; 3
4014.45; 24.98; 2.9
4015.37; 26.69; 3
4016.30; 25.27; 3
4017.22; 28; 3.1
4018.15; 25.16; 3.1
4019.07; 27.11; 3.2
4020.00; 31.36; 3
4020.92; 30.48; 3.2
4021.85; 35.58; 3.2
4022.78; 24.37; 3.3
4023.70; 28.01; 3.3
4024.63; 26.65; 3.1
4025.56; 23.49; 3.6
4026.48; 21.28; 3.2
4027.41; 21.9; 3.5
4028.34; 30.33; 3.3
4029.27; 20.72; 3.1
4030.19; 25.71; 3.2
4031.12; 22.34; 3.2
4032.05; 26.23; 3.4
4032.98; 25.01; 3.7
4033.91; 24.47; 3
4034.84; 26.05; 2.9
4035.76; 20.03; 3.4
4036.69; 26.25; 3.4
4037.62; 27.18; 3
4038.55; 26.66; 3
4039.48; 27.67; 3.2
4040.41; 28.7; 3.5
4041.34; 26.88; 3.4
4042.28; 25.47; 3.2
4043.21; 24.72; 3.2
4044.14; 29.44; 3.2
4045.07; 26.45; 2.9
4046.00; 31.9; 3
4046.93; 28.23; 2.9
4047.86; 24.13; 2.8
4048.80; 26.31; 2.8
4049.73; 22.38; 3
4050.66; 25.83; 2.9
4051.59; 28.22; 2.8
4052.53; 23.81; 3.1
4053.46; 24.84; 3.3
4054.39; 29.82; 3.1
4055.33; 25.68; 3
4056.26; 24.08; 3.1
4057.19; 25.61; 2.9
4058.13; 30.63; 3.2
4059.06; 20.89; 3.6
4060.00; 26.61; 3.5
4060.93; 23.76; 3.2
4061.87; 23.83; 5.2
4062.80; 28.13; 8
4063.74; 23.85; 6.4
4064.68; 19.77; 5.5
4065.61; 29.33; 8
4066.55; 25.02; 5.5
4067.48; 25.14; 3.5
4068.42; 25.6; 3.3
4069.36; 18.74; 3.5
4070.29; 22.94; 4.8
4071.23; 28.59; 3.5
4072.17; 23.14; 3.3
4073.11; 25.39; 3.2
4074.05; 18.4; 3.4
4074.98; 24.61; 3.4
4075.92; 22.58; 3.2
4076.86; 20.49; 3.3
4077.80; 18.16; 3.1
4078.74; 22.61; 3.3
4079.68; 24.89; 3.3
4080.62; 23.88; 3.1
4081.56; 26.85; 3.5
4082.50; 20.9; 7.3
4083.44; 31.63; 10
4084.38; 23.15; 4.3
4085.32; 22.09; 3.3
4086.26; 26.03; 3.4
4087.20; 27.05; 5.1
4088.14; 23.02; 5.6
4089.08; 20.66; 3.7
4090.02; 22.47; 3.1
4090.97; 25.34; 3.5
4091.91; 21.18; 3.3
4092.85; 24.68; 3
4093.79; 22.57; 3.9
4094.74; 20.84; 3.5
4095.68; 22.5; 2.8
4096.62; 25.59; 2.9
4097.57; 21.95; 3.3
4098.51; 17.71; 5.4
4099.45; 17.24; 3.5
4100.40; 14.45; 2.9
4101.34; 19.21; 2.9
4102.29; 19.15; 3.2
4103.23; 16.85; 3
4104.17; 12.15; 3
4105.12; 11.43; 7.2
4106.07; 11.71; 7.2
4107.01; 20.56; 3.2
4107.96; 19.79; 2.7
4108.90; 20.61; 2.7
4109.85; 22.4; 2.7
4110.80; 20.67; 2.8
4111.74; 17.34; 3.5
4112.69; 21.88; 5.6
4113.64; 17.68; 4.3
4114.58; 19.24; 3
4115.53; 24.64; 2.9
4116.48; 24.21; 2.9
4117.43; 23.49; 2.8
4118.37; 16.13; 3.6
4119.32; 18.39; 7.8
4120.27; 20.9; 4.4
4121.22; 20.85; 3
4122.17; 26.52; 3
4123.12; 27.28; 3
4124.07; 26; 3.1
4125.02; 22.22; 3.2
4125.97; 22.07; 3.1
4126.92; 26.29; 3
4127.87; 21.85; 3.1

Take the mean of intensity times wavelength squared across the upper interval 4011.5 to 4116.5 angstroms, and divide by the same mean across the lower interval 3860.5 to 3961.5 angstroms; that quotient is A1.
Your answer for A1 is 1.3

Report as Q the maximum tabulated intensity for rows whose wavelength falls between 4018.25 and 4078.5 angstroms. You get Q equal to 35.58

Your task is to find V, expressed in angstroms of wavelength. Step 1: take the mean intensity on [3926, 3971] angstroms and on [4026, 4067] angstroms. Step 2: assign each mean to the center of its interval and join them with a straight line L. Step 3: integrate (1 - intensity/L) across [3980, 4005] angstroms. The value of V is -2.5 angstroms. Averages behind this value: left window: 18.1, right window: 25.6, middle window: 23.6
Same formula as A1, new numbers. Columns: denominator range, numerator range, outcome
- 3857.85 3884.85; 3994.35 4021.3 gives 1.29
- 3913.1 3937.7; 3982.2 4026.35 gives 1.35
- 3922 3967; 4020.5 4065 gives 1.42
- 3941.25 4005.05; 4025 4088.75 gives 1.28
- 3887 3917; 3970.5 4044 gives 1.32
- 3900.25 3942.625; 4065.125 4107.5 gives 1.19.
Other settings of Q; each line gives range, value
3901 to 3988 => 31.2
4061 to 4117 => 31.63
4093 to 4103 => 25.59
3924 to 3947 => 23.92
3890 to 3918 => 28.37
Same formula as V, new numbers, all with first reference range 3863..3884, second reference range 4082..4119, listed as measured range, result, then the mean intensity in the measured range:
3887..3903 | 4.4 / 15.2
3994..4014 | -3.6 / 24.5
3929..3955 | 2.7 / 18.7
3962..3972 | 3.8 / 12.9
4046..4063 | -4.1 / 25.8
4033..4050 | -4.5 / 26.3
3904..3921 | -1.8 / 23.1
